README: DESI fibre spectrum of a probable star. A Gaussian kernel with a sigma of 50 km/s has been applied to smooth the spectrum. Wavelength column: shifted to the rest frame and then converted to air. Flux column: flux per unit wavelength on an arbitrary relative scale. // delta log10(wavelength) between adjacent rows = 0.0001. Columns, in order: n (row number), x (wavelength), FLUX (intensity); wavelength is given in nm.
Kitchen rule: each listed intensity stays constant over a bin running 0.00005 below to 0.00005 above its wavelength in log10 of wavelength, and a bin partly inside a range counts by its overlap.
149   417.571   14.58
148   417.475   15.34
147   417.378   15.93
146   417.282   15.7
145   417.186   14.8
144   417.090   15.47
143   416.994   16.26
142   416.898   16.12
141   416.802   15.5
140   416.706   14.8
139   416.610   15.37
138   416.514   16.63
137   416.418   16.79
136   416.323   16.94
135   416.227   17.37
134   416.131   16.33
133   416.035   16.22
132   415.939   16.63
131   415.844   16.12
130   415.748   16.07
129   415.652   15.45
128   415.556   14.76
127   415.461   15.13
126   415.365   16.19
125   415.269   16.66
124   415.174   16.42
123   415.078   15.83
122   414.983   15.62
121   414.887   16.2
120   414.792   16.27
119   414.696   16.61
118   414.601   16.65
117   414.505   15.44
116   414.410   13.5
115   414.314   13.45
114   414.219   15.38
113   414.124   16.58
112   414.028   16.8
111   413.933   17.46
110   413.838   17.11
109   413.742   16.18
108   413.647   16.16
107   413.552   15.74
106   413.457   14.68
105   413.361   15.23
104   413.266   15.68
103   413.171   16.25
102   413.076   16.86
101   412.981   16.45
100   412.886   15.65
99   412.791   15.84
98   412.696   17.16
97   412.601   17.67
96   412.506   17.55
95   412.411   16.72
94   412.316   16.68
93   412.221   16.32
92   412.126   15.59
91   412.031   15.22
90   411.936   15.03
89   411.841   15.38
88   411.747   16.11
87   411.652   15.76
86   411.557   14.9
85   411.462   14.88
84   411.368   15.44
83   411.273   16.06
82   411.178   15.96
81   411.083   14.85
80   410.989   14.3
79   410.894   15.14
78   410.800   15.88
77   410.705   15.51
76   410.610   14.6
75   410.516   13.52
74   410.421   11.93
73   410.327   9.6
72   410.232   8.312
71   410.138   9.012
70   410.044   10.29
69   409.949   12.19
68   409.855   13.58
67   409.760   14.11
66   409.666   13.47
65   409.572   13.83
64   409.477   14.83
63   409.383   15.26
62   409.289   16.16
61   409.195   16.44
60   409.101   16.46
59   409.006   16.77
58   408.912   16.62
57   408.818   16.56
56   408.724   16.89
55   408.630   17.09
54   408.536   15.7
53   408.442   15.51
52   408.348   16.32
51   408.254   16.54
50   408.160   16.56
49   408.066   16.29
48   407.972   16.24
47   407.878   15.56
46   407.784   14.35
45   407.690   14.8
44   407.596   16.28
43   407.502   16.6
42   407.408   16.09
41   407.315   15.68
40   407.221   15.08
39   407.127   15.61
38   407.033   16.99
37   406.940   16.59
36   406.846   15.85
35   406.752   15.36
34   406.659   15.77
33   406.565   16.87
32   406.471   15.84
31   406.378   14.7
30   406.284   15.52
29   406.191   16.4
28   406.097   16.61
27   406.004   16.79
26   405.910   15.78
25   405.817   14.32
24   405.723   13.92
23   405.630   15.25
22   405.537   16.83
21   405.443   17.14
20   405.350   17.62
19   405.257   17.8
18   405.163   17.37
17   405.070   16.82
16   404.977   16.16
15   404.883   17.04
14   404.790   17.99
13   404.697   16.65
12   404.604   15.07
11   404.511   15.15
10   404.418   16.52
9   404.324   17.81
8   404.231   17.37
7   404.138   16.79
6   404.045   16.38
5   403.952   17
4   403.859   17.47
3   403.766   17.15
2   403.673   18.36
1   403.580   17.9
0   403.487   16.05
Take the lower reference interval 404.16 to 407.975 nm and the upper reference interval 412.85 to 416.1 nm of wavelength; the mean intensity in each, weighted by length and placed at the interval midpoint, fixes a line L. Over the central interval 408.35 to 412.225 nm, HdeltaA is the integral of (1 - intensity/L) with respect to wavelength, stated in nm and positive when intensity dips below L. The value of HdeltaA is 0.33 nm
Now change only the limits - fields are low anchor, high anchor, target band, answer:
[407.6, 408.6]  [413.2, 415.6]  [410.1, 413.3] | 0.15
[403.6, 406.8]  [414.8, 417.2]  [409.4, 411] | 0.32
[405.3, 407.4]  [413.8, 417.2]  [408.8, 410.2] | 0.15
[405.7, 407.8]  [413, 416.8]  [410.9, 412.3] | 0.04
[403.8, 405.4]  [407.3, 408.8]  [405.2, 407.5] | 0.06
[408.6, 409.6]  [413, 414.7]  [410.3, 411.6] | 0.12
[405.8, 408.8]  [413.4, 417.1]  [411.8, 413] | -0.02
